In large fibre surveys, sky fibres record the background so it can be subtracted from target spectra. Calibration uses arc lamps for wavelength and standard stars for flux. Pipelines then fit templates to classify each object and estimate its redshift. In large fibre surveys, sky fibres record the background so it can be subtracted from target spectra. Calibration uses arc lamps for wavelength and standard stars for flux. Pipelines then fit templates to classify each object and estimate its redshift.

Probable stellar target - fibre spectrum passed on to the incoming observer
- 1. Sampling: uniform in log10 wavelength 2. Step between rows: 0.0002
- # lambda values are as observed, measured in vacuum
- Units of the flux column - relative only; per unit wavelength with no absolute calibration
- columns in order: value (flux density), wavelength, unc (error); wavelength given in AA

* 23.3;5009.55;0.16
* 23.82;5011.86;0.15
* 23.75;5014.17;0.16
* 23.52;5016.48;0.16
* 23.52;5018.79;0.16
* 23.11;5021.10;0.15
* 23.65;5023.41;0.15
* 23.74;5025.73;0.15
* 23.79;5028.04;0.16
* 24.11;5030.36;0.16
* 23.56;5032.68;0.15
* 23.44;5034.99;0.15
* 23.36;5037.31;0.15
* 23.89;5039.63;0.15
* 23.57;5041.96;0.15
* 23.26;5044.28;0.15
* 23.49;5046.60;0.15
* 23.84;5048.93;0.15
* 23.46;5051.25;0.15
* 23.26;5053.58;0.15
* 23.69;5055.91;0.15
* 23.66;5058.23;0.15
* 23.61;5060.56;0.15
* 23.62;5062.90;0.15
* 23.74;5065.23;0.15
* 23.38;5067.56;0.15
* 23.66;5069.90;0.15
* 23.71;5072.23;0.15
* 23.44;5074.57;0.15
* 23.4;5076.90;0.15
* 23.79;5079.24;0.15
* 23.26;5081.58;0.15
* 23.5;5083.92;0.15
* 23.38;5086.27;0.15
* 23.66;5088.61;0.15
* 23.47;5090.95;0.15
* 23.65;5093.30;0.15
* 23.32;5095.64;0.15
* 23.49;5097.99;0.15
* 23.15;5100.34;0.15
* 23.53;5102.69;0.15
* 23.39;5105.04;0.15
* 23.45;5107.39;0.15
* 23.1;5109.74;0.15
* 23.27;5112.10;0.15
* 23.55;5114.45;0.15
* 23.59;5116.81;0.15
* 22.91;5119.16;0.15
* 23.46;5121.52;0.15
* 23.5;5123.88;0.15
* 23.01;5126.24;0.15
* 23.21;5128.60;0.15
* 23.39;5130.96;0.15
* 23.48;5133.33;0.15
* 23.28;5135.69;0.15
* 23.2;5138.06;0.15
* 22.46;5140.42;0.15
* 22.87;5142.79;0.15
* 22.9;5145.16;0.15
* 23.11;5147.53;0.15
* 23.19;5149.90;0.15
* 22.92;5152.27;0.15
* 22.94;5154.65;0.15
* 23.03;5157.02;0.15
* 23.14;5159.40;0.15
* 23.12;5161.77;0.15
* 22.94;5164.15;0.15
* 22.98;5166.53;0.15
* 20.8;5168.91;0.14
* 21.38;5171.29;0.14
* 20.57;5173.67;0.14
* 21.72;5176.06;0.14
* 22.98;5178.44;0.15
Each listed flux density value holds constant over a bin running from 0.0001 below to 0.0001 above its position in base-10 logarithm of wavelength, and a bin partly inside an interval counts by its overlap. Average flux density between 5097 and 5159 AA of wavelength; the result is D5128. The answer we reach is 23.2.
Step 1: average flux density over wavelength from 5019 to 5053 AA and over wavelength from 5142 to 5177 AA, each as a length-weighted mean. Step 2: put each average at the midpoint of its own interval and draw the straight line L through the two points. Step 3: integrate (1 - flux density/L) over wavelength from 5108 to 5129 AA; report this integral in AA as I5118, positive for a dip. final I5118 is -0.4 AA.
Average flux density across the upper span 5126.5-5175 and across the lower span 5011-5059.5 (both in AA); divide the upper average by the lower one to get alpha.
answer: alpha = 1.0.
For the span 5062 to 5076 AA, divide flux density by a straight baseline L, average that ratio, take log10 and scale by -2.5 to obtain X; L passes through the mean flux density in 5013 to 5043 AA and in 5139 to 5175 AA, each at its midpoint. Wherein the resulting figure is -0.02 mag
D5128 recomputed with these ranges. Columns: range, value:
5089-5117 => 23.4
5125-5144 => 23.1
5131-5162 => 23.1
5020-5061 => 23.6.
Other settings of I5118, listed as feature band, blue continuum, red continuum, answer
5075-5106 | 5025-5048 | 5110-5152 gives -0.1 AA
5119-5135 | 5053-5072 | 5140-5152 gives -0.2 AA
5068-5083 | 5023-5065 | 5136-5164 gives -0.1 AA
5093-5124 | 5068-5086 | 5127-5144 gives -0.1 AA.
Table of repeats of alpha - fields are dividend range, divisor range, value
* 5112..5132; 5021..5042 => 0.99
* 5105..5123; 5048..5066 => 0.99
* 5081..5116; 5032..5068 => 0.99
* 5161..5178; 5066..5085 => 0.93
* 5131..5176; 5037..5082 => 0.96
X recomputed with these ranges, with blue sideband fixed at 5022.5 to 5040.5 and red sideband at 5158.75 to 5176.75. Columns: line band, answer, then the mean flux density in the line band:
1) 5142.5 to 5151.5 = -0.035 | 23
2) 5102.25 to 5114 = -0.027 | 23.4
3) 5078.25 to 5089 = -0.020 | 23.5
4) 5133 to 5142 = -0.031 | 23.1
